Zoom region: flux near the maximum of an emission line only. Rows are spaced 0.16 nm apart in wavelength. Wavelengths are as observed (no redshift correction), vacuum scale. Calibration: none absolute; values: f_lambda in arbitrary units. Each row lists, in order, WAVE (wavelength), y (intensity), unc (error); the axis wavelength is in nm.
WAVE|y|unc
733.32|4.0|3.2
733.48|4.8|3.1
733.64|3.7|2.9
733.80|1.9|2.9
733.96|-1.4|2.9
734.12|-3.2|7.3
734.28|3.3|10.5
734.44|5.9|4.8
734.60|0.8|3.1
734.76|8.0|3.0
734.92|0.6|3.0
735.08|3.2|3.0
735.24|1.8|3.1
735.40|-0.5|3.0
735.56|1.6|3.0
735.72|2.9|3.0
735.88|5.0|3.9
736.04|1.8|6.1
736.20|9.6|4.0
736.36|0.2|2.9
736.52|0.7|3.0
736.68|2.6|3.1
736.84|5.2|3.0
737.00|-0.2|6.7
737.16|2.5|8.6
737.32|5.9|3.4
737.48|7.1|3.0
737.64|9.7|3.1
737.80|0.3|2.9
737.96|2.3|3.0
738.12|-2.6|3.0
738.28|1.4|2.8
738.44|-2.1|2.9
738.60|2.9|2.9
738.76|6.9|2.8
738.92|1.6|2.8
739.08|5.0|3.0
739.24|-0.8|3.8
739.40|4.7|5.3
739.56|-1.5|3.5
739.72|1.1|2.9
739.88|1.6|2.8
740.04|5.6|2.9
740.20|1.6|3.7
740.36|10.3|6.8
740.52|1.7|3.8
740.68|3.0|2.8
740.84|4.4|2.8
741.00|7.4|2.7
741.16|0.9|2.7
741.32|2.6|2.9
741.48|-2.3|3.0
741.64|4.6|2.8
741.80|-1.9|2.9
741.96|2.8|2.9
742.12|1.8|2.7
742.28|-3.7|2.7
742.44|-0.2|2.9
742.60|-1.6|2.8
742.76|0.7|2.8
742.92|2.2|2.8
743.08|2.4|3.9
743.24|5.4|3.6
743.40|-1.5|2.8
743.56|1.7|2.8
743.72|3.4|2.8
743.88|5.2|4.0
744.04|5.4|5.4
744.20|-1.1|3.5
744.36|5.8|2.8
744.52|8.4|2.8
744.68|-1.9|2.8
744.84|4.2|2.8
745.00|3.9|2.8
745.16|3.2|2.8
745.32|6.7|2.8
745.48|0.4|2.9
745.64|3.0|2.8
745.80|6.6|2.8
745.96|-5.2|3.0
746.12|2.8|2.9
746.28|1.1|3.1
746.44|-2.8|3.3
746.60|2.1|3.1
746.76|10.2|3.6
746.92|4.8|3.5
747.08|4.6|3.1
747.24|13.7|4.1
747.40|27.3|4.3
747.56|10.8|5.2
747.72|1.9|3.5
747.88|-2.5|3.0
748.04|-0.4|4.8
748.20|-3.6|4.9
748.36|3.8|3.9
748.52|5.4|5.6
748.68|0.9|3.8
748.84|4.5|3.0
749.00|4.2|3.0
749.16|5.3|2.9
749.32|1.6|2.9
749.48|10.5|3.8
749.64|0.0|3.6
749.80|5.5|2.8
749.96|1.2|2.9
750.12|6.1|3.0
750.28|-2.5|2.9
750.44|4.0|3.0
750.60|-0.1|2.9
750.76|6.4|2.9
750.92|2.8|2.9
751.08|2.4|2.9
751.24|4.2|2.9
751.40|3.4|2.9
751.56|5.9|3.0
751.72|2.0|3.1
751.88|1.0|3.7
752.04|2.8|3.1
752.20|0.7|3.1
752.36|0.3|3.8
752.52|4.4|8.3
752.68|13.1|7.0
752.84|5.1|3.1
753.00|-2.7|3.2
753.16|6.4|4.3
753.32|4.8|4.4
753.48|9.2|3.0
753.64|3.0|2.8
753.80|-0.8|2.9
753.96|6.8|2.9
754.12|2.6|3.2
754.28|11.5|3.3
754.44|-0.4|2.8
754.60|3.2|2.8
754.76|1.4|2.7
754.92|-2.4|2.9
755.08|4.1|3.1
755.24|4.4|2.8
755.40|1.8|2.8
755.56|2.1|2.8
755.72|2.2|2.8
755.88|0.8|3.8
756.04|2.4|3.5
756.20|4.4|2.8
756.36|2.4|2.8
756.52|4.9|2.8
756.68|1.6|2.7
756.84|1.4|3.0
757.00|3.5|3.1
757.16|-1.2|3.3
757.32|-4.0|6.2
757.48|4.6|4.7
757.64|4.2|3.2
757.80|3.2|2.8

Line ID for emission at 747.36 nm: Halpha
